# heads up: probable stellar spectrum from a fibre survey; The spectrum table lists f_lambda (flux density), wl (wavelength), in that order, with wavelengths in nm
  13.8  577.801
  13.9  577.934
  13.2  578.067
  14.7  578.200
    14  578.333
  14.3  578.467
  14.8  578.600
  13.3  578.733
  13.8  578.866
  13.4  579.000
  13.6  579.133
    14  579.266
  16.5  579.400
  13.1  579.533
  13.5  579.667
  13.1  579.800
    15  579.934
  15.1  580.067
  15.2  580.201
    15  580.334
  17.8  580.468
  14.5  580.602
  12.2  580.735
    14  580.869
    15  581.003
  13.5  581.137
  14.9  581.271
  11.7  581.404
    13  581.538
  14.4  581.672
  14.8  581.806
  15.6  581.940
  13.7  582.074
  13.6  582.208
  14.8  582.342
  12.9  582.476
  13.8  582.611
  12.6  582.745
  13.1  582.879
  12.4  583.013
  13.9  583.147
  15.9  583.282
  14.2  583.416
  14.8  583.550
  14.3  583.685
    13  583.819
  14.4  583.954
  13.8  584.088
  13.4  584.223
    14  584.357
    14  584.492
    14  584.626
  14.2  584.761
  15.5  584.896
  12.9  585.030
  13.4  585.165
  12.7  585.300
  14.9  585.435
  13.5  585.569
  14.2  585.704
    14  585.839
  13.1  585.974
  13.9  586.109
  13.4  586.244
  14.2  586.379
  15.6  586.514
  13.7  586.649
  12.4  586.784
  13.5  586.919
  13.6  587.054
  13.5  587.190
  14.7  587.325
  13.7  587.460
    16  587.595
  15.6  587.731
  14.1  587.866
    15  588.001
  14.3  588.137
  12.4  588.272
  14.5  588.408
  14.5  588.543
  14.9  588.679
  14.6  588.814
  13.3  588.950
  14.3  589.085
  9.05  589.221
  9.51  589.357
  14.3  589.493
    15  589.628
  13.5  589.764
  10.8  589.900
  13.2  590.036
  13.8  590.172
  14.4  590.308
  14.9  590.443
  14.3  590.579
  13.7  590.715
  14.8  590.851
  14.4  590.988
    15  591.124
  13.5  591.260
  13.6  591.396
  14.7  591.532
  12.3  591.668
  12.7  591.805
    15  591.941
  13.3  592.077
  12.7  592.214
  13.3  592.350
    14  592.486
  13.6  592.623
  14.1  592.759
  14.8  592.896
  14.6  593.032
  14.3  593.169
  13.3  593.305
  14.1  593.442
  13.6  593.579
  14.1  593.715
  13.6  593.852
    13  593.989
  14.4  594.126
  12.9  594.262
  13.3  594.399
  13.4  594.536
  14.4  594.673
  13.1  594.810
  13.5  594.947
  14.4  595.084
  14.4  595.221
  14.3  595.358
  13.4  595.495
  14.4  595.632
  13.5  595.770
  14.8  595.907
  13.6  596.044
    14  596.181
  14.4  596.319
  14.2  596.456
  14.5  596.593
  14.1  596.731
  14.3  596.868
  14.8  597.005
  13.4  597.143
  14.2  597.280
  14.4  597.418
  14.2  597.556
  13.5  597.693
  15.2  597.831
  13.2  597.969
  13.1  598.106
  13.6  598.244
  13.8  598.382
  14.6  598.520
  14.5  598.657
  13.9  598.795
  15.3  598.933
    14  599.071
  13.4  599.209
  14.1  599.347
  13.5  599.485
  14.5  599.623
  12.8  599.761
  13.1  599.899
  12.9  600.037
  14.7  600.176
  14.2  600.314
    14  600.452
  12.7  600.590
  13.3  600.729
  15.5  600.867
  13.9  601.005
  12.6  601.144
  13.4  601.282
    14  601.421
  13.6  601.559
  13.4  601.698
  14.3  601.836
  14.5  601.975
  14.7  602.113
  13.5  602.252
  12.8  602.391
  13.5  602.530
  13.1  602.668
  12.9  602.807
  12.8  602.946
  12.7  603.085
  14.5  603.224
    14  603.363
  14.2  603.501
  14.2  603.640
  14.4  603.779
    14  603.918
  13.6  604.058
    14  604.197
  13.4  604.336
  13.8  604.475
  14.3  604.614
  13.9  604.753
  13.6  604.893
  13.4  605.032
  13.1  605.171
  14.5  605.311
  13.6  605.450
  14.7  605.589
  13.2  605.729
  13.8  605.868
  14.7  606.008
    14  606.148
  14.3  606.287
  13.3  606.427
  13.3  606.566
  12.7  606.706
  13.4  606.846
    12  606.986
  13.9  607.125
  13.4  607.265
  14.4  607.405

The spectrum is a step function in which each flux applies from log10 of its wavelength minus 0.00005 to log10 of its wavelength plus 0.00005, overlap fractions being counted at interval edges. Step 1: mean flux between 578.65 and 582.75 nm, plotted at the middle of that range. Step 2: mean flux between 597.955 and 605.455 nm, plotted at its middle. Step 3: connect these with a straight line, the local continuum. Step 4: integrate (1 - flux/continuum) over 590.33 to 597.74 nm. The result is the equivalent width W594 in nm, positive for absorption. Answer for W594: -0.03 nm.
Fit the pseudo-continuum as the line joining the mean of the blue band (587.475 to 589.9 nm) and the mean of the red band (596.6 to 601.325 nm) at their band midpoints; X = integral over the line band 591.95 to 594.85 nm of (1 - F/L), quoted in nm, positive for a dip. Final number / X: 0.01 nm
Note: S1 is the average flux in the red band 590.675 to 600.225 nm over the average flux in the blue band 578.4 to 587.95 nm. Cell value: 0.99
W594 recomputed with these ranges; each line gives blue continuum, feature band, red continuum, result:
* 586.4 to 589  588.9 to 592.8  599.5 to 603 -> 0.16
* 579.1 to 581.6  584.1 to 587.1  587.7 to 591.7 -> 0.03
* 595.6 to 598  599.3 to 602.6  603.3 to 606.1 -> 0.07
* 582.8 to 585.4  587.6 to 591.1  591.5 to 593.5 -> 0.01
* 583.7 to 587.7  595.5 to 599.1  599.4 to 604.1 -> -0.09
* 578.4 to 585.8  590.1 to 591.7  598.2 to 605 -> -0.03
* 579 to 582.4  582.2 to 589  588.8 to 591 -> -0.10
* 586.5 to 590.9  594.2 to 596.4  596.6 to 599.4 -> 0.02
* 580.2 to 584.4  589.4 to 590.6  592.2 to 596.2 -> 0.02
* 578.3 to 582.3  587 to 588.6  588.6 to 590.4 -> -0.12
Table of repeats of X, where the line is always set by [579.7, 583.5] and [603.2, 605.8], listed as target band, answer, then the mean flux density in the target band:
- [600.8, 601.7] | 0.01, 13.8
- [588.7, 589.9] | 0.10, 12.9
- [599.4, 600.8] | 0.04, 13.6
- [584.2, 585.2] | 0.01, 14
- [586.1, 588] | -0.01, 14.2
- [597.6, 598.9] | 0.00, 14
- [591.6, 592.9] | 0.05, 13.5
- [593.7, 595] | 0.04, 13.5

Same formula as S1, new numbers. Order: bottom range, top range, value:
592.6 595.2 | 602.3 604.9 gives 0.99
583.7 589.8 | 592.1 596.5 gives 1.00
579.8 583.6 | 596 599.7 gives 0.99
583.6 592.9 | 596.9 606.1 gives 1.00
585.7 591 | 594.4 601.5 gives 1.01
